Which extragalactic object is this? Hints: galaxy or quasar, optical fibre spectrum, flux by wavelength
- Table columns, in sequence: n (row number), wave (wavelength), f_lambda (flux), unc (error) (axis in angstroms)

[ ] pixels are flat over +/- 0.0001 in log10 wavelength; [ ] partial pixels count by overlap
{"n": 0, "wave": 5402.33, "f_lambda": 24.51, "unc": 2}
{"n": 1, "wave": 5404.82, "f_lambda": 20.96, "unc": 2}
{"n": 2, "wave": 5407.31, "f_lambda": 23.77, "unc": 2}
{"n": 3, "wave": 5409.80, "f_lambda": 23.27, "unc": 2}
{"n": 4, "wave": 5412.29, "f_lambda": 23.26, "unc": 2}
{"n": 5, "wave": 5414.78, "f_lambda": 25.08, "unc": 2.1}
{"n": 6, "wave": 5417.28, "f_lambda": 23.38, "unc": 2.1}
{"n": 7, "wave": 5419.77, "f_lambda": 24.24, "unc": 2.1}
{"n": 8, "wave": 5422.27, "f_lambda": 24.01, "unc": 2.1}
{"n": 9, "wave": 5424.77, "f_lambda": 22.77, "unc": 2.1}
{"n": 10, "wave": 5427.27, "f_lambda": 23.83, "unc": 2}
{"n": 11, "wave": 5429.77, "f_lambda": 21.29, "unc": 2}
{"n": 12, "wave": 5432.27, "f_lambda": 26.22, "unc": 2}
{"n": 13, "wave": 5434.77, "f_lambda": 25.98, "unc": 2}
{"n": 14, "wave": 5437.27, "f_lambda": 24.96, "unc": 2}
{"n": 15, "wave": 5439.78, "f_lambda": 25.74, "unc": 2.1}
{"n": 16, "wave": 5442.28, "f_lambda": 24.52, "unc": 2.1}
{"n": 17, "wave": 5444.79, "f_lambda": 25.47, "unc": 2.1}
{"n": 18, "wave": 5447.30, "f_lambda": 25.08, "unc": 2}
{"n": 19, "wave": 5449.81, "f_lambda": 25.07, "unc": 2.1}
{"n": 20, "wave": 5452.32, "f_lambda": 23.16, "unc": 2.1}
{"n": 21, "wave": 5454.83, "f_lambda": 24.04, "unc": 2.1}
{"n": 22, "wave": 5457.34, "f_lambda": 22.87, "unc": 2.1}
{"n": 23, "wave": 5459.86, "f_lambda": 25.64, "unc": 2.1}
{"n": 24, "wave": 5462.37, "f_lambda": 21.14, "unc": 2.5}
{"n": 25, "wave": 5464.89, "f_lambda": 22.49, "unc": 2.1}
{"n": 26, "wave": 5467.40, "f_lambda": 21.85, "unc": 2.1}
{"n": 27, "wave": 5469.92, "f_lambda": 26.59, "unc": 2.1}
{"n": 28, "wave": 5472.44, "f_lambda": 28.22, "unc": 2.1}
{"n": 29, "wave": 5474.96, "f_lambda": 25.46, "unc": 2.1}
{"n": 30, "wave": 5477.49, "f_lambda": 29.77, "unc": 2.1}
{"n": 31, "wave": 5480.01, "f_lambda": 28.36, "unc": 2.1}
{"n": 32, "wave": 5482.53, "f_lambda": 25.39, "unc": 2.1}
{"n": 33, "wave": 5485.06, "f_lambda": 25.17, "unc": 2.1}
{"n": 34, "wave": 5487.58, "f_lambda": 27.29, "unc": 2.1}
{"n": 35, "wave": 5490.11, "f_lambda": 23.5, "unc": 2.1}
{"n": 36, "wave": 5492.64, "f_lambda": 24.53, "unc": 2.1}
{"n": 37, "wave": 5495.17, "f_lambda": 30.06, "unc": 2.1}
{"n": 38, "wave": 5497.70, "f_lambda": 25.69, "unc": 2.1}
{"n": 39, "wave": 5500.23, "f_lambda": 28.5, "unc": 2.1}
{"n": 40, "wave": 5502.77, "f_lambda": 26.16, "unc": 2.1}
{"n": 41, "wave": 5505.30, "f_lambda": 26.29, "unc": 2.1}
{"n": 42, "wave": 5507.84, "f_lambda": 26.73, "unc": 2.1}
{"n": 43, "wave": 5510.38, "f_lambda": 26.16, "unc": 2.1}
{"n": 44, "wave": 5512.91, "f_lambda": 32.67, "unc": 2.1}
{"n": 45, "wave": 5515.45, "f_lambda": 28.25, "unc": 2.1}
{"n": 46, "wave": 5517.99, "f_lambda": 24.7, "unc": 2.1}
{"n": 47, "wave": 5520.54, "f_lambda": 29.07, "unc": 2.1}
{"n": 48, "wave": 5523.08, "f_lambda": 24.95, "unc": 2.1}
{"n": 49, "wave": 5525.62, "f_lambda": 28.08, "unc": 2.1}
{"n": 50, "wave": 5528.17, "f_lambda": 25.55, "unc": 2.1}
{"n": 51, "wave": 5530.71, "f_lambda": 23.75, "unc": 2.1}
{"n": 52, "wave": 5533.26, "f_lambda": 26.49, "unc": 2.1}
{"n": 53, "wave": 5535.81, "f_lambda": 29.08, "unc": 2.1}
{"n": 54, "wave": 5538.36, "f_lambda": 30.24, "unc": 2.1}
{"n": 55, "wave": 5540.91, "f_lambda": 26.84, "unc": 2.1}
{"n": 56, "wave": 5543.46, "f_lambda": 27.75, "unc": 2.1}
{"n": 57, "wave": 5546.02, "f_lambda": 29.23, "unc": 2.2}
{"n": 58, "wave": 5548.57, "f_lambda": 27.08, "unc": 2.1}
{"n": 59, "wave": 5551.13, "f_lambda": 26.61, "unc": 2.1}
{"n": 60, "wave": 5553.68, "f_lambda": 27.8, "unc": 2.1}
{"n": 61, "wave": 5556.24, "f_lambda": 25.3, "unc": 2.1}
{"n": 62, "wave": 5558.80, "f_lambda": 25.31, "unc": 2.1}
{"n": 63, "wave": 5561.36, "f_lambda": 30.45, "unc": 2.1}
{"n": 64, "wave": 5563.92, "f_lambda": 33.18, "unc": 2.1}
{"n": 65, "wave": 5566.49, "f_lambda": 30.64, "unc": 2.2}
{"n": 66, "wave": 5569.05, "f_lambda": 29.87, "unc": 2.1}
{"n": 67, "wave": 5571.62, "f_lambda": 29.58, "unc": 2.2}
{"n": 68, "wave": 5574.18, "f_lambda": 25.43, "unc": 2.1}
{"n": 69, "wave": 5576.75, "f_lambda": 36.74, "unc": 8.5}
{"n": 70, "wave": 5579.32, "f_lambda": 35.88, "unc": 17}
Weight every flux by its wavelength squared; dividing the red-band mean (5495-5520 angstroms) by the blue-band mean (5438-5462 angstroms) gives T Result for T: 1.14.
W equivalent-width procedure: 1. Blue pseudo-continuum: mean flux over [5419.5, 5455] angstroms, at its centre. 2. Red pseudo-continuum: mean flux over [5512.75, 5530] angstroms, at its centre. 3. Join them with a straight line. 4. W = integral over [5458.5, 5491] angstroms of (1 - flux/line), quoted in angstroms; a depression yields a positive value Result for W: 0.2 angstroms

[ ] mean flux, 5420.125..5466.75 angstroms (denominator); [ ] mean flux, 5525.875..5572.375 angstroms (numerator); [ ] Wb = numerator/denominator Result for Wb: 1.16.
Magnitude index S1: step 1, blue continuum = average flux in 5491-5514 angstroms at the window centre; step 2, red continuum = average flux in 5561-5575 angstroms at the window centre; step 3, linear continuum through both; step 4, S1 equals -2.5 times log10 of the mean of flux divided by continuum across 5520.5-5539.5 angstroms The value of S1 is 0.06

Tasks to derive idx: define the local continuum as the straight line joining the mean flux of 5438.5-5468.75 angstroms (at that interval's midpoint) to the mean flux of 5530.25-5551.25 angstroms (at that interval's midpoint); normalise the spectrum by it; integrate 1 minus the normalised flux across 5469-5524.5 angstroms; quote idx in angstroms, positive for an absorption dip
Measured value -2.7 angstroms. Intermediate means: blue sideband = 23.9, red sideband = 27.6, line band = 27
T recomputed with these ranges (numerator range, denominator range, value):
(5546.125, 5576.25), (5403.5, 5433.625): 1.28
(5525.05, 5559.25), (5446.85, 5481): 1.12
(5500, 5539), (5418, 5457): 1.15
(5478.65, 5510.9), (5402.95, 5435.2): 1.15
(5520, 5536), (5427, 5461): 1.11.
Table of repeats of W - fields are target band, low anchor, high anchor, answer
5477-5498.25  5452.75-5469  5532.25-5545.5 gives -1.5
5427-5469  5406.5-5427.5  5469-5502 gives 1.7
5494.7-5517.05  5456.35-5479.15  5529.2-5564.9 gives -1.2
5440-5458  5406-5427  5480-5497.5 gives 0.3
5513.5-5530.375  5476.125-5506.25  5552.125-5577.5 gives 0.6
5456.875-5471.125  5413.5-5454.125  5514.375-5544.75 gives 1.0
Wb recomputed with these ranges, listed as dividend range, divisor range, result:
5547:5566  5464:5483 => 1.08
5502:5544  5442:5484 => 1.09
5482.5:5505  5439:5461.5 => 1.07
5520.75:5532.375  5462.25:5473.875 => 1.06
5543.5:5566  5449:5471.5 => 1.19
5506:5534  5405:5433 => 1.14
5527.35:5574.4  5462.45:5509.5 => 1.07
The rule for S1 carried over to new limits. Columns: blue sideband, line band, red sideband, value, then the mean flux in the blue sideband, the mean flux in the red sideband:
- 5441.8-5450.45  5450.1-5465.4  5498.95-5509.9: 0.09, 25.1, 26.8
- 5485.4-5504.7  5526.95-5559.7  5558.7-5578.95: 0.08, 26.5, 30.7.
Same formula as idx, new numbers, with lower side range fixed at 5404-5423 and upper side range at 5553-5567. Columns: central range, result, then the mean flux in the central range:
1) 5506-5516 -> -0.5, 28.3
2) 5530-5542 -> 0.2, 27.4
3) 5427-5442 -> -0.3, 24.7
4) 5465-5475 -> 0.1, 25.2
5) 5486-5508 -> 0.0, 26.5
